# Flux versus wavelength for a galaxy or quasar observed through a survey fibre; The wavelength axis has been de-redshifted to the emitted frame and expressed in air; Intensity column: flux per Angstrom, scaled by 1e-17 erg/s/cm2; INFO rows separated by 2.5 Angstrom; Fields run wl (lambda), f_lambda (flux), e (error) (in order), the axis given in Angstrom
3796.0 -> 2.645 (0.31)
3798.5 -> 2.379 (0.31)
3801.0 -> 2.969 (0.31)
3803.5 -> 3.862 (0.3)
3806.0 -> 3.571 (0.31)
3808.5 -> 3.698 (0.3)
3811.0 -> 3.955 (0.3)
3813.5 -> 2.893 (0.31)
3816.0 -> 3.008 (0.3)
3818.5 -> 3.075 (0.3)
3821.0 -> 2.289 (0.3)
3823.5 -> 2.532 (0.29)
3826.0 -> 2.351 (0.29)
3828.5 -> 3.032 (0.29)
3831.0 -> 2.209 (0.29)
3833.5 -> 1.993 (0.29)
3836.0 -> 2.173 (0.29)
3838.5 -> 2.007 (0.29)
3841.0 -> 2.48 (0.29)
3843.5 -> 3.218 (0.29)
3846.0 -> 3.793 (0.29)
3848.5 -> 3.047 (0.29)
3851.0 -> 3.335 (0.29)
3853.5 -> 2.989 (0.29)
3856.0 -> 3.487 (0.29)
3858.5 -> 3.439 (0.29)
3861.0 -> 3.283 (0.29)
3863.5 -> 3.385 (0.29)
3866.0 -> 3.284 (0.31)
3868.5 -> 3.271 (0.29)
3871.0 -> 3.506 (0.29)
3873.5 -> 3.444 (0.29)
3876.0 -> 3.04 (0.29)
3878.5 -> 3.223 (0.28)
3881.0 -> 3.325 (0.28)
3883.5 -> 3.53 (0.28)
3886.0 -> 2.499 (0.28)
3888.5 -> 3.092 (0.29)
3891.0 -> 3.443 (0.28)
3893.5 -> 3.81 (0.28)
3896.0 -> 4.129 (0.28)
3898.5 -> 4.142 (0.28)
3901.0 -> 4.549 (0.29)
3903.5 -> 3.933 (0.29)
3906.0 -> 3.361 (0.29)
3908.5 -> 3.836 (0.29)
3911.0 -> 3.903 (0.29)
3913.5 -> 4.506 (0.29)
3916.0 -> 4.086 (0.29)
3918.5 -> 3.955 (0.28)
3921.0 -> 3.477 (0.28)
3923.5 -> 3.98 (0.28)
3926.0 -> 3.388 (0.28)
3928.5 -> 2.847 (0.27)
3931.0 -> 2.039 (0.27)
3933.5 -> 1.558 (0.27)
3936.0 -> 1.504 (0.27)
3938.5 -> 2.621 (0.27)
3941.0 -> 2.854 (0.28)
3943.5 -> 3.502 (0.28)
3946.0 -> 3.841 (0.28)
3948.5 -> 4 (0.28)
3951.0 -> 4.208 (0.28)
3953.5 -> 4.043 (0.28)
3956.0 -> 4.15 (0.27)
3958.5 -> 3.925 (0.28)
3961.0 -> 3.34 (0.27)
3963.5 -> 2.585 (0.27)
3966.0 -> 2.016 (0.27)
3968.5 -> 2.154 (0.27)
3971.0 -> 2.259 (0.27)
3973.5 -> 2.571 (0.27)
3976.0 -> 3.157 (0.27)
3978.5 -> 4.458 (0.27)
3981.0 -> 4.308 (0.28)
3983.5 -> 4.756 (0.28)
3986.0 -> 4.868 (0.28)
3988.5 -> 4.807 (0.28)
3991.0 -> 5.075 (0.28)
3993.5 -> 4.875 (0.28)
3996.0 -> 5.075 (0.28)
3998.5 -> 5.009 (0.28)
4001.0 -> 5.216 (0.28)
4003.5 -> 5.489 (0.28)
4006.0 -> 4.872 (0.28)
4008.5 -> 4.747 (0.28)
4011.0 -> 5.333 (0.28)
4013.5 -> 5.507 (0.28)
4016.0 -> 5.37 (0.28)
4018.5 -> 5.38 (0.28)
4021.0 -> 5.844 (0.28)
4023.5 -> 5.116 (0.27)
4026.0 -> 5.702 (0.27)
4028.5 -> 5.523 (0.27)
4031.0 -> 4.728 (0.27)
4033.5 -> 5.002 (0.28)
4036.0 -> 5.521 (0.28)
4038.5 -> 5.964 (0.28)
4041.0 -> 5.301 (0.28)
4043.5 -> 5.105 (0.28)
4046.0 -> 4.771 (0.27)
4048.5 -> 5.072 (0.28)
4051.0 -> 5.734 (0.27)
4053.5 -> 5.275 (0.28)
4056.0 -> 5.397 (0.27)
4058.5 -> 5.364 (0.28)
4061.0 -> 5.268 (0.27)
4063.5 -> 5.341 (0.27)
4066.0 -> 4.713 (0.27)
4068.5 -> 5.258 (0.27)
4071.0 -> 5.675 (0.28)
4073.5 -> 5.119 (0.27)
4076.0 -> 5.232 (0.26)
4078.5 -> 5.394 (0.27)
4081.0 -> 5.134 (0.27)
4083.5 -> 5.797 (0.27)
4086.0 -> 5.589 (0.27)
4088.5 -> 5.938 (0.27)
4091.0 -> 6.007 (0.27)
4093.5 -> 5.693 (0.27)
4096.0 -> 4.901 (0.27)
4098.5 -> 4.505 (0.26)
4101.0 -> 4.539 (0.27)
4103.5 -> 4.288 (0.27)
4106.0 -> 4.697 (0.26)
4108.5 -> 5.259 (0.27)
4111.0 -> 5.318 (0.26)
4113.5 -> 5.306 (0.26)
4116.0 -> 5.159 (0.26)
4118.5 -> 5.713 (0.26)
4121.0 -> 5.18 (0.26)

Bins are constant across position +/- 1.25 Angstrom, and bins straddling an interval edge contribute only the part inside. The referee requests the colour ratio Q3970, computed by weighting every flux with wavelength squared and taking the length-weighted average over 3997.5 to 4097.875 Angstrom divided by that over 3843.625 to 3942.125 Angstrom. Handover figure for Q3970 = 1.72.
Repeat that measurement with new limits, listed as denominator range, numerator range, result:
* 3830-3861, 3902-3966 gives 1.24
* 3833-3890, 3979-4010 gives 1.70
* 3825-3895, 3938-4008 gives 1.37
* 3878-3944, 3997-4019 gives 1.62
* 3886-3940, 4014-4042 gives 1.68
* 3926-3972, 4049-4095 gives 1.93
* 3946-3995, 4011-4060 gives 1.46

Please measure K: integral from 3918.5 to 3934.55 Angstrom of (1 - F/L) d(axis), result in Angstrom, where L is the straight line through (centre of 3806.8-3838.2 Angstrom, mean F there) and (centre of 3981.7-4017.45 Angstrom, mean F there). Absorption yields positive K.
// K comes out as 4.4 Angstrom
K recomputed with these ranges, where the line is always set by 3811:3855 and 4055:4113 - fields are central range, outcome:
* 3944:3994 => 4.4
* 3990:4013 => -3.5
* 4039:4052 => -1.0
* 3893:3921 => -4.1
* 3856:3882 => -1.7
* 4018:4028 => -1.9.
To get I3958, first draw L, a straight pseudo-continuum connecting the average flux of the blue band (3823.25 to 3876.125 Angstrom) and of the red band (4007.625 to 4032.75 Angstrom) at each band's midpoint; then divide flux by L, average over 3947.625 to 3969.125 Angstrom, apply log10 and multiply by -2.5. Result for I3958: 0.29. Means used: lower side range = 2.97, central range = 3.4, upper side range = 5.33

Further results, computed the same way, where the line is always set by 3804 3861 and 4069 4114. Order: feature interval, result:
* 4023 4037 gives -0.12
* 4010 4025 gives -0.18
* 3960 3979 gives 0.45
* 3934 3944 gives 0.49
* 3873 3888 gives 0.07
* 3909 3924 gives -0.08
